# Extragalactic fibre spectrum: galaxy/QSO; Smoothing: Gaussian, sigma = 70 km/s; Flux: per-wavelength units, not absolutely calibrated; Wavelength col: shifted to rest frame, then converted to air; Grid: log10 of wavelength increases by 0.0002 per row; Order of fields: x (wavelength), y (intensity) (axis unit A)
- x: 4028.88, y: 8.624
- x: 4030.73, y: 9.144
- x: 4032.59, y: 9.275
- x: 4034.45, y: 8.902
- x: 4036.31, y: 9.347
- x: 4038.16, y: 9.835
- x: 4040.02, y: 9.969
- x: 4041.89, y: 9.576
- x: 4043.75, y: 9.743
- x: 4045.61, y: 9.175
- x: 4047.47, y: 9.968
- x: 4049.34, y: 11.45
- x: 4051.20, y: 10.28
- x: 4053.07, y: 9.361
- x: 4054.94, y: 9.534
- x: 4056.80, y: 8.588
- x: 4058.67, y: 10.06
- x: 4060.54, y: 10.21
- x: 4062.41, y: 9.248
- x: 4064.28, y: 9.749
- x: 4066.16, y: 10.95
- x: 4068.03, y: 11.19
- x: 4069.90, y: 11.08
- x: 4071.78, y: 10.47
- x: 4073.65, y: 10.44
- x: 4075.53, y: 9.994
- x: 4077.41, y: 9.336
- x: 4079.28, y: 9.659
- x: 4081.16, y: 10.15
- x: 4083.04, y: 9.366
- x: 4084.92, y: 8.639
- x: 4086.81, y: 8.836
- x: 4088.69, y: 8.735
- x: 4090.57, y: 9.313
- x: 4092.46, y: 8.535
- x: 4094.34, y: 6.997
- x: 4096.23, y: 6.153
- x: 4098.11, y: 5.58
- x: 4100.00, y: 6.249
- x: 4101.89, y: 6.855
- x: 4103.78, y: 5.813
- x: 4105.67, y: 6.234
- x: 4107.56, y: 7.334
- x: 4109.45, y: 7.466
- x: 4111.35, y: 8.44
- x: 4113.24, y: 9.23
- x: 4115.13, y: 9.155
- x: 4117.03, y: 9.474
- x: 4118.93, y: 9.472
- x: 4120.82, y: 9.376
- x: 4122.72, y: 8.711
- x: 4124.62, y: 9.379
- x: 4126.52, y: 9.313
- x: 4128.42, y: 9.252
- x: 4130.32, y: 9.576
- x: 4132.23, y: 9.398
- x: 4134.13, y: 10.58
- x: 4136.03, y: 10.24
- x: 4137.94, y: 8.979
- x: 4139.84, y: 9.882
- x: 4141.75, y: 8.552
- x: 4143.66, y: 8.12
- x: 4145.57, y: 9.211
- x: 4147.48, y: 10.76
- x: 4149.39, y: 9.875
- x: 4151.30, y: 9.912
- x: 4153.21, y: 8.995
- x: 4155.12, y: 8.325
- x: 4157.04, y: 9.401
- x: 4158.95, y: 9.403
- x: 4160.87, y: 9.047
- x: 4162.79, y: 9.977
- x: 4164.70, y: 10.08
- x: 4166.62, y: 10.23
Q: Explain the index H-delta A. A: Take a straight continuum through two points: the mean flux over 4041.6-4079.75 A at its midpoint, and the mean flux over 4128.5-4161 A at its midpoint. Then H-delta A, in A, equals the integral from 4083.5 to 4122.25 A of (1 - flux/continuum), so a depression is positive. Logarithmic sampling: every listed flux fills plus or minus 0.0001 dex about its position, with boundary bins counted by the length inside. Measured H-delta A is 7.2 A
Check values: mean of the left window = 10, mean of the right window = 9.43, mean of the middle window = 7.92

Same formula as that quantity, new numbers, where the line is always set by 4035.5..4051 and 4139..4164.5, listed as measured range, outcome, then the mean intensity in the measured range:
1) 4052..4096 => 1.0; 9.53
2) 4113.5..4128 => 0.4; 9.27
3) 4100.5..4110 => 2.9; 6.69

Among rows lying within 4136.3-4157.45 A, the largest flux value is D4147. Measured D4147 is 10.76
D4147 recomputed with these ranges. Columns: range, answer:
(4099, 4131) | 9.576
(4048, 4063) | 11.45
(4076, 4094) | 10.15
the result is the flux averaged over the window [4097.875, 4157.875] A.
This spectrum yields 8.76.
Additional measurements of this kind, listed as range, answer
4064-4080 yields 10.4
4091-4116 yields 7.27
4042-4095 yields 9.69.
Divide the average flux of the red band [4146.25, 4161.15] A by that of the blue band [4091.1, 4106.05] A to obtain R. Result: 1.43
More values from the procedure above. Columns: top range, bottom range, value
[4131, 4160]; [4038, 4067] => 0.96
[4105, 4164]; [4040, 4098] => 0.96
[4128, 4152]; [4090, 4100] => 1.34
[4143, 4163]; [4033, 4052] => 0.95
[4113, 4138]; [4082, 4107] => 1.26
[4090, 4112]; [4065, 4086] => 0.70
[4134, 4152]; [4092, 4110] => 1.44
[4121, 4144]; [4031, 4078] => 0.95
